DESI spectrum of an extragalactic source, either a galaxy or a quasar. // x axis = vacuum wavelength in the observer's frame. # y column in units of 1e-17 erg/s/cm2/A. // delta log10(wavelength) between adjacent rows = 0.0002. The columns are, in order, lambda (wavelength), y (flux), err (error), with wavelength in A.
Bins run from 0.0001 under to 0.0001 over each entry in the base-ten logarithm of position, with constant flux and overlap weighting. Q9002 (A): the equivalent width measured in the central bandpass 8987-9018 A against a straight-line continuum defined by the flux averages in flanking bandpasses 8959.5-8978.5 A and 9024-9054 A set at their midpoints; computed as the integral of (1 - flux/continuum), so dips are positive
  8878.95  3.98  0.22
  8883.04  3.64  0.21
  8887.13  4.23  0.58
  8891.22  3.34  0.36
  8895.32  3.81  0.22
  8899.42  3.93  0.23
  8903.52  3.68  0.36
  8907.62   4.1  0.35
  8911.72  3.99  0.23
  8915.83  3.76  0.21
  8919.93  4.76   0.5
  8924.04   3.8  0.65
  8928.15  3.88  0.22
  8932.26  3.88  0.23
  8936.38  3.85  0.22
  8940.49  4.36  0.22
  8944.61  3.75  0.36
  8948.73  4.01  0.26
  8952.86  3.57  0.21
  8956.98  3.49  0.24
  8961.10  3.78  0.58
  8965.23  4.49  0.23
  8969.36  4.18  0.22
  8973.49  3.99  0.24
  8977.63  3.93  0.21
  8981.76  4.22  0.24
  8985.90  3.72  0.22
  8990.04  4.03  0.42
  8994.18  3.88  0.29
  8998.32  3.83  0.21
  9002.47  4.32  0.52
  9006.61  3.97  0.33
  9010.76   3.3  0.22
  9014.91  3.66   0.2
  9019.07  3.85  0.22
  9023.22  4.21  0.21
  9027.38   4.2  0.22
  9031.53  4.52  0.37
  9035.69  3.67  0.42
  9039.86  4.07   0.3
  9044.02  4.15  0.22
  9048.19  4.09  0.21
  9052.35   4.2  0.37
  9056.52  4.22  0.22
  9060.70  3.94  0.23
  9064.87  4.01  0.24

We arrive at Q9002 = 1.9 A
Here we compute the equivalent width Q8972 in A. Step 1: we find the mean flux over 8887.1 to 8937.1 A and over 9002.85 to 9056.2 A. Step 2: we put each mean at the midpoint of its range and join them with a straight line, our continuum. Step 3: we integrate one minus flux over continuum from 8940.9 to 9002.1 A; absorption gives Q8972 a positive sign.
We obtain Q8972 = 0.3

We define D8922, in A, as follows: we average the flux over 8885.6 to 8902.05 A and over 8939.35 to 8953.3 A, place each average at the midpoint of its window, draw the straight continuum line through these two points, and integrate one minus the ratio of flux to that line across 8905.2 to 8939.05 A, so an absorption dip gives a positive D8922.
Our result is -1.1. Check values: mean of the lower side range 3.81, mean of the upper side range 3.93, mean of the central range 4.01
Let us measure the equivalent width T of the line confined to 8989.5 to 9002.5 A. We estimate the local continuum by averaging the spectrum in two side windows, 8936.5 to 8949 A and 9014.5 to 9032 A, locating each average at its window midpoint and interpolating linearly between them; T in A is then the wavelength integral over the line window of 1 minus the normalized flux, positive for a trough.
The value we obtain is 0.3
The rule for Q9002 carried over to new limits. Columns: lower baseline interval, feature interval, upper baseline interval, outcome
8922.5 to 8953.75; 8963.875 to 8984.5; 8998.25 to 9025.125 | -1.3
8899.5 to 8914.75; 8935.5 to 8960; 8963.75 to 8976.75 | 1.5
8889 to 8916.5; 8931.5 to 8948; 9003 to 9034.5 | -0.5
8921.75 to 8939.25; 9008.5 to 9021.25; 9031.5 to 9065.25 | 1.3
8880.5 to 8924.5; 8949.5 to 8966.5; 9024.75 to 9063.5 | 0.8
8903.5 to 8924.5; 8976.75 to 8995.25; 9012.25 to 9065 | 0.4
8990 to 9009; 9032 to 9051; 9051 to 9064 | 0.1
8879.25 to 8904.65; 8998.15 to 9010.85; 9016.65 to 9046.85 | 0.3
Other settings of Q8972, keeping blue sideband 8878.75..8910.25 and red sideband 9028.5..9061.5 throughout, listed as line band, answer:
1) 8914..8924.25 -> -0.76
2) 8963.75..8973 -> -0.68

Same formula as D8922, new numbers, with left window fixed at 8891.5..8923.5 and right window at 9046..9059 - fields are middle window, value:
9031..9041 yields 0.3 A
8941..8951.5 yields 0.2 A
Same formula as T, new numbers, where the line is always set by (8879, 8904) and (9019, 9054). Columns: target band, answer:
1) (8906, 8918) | -0.4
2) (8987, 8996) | 0.2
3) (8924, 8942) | -0.3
